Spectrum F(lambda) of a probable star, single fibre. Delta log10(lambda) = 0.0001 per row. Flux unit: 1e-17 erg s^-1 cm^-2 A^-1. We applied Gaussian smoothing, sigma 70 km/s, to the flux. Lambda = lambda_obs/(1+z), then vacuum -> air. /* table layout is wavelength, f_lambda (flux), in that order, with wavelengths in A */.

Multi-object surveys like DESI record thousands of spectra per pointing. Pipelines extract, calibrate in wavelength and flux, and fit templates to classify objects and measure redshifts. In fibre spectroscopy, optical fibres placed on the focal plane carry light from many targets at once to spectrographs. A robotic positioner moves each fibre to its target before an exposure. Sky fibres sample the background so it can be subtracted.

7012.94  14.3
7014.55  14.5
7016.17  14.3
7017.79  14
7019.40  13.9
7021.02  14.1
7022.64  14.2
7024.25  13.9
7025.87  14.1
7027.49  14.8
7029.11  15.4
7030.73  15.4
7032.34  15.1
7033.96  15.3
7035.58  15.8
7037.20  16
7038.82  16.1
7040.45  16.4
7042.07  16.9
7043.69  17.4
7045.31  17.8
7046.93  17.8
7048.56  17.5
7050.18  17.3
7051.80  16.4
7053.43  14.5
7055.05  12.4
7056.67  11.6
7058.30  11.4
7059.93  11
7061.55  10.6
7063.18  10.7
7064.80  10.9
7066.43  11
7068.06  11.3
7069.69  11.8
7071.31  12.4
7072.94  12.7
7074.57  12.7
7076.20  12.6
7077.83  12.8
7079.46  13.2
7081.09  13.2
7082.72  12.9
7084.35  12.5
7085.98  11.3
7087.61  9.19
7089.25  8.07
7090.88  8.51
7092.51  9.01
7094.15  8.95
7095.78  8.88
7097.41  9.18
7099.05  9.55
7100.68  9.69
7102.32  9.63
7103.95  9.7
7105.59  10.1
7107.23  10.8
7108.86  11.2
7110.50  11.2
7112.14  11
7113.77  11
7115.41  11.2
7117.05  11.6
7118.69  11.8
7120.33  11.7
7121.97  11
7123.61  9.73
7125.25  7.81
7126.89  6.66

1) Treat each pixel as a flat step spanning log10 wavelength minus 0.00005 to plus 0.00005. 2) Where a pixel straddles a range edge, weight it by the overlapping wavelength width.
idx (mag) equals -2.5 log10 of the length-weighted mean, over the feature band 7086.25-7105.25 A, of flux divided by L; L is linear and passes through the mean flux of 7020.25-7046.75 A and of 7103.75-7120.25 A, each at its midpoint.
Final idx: 0.284 mag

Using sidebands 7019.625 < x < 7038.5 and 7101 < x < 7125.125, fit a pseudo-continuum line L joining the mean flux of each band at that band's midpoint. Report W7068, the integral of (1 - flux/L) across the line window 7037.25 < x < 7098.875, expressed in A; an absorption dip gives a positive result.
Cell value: 1.9 A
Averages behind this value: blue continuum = 14.9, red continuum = 10.7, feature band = 12.7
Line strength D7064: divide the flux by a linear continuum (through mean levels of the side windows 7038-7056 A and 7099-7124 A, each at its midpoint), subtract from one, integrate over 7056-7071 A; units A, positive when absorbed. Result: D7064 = 3.75 A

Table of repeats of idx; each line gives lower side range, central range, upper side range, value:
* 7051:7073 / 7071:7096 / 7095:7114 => -0.01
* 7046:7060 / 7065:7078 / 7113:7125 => 0.13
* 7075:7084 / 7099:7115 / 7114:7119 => 0.13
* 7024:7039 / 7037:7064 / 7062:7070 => -0.14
